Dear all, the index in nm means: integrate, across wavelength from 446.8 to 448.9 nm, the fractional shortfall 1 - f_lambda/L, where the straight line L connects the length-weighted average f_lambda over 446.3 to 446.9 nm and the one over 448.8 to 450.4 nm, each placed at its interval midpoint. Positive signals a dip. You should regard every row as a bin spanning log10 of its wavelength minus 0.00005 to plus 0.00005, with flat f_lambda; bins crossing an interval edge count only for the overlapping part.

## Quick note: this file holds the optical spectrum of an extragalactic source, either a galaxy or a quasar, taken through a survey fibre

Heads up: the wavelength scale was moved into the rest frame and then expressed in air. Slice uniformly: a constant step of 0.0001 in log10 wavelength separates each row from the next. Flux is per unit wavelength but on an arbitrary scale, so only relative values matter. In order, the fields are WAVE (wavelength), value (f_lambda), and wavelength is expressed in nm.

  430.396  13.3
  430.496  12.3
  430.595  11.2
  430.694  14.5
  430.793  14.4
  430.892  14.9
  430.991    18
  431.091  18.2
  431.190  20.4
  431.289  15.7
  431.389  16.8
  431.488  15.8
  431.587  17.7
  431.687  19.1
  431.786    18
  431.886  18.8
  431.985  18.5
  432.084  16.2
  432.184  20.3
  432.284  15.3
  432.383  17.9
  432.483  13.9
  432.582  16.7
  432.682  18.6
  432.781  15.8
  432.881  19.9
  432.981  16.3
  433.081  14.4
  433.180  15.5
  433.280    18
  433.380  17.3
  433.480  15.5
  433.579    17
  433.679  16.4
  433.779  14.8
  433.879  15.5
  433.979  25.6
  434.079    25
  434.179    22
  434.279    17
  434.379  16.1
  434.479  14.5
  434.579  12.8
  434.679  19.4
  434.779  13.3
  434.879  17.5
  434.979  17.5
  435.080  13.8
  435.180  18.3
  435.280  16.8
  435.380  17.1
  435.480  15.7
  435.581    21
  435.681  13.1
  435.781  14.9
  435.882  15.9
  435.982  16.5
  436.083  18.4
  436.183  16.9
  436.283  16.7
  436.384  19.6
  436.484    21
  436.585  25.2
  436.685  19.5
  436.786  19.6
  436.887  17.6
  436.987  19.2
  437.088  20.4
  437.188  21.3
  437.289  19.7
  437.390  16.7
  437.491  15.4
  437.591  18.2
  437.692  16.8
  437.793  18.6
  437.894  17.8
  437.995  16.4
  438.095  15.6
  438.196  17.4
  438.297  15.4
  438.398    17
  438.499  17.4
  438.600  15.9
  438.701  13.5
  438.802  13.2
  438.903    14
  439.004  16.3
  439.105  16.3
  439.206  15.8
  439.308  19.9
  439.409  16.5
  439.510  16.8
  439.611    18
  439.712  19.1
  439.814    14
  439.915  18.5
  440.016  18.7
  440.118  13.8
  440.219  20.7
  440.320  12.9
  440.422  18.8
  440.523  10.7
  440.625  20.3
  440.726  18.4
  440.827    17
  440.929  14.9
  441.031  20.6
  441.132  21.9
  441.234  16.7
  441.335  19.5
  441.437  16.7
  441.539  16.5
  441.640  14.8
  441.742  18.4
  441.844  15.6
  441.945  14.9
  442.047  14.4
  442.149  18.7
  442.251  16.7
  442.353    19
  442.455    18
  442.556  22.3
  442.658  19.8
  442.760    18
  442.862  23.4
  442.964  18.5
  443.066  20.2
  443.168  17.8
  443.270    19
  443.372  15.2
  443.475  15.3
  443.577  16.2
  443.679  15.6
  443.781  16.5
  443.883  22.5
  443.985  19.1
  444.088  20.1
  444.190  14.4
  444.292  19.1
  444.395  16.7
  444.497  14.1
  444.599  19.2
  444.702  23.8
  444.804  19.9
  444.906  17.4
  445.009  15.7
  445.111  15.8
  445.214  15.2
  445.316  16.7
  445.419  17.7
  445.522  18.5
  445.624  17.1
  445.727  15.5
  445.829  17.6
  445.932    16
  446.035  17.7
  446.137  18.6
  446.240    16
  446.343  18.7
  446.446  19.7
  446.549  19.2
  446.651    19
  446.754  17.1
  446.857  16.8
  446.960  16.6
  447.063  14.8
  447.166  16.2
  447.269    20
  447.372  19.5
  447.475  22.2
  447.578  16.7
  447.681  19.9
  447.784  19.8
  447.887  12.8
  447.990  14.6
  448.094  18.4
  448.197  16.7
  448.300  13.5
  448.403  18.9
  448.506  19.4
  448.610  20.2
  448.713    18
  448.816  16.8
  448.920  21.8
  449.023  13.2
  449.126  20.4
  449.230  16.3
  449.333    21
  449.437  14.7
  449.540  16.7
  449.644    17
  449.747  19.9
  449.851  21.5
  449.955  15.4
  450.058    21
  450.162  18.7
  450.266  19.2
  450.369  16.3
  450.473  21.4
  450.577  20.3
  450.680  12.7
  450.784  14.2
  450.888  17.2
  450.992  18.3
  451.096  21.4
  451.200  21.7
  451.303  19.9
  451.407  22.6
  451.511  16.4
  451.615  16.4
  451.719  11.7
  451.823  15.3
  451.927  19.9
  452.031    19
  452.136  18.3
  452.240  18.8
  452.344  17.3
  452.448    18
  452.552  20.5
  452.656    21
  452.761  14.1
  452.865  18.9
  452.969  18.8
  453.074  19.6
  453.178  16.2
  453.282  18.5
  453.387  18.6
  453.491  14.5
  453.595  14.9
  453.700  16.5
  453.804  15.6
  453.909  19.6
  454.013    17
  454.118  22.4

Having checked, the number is 0.077 nm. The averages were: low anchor 18.4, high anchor 18.2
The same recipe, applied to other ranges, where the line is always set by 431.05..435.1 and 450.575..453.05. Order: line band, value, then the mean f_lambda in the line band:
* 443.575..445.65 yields 0.001 nm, 17.7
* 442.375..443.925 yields -0.075 nm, 18.5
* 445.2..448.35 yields 0.072 nm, 17.4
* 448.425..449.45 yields -0.025 nm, 18.3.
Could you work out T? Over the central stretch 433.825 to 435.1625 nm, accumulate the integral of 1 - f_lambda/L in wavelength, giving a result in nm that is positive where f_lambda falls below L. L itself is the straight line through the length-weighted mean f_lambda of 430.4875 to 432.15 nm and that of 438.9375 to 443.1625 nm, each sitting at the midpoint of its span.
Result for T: -0.06 nm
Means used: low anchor 16.6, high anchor 17.6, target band 17.7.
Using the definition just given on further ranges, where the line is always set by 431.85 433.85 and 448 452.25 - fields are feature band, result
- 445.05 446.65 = 0.03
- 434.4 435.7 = 0.05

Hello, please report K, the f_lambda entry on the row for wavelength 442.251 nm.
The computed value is 16.7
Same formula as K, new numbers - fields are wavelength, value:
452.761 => 14.1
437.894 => 17.8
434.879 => 17.5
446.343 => 18.7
